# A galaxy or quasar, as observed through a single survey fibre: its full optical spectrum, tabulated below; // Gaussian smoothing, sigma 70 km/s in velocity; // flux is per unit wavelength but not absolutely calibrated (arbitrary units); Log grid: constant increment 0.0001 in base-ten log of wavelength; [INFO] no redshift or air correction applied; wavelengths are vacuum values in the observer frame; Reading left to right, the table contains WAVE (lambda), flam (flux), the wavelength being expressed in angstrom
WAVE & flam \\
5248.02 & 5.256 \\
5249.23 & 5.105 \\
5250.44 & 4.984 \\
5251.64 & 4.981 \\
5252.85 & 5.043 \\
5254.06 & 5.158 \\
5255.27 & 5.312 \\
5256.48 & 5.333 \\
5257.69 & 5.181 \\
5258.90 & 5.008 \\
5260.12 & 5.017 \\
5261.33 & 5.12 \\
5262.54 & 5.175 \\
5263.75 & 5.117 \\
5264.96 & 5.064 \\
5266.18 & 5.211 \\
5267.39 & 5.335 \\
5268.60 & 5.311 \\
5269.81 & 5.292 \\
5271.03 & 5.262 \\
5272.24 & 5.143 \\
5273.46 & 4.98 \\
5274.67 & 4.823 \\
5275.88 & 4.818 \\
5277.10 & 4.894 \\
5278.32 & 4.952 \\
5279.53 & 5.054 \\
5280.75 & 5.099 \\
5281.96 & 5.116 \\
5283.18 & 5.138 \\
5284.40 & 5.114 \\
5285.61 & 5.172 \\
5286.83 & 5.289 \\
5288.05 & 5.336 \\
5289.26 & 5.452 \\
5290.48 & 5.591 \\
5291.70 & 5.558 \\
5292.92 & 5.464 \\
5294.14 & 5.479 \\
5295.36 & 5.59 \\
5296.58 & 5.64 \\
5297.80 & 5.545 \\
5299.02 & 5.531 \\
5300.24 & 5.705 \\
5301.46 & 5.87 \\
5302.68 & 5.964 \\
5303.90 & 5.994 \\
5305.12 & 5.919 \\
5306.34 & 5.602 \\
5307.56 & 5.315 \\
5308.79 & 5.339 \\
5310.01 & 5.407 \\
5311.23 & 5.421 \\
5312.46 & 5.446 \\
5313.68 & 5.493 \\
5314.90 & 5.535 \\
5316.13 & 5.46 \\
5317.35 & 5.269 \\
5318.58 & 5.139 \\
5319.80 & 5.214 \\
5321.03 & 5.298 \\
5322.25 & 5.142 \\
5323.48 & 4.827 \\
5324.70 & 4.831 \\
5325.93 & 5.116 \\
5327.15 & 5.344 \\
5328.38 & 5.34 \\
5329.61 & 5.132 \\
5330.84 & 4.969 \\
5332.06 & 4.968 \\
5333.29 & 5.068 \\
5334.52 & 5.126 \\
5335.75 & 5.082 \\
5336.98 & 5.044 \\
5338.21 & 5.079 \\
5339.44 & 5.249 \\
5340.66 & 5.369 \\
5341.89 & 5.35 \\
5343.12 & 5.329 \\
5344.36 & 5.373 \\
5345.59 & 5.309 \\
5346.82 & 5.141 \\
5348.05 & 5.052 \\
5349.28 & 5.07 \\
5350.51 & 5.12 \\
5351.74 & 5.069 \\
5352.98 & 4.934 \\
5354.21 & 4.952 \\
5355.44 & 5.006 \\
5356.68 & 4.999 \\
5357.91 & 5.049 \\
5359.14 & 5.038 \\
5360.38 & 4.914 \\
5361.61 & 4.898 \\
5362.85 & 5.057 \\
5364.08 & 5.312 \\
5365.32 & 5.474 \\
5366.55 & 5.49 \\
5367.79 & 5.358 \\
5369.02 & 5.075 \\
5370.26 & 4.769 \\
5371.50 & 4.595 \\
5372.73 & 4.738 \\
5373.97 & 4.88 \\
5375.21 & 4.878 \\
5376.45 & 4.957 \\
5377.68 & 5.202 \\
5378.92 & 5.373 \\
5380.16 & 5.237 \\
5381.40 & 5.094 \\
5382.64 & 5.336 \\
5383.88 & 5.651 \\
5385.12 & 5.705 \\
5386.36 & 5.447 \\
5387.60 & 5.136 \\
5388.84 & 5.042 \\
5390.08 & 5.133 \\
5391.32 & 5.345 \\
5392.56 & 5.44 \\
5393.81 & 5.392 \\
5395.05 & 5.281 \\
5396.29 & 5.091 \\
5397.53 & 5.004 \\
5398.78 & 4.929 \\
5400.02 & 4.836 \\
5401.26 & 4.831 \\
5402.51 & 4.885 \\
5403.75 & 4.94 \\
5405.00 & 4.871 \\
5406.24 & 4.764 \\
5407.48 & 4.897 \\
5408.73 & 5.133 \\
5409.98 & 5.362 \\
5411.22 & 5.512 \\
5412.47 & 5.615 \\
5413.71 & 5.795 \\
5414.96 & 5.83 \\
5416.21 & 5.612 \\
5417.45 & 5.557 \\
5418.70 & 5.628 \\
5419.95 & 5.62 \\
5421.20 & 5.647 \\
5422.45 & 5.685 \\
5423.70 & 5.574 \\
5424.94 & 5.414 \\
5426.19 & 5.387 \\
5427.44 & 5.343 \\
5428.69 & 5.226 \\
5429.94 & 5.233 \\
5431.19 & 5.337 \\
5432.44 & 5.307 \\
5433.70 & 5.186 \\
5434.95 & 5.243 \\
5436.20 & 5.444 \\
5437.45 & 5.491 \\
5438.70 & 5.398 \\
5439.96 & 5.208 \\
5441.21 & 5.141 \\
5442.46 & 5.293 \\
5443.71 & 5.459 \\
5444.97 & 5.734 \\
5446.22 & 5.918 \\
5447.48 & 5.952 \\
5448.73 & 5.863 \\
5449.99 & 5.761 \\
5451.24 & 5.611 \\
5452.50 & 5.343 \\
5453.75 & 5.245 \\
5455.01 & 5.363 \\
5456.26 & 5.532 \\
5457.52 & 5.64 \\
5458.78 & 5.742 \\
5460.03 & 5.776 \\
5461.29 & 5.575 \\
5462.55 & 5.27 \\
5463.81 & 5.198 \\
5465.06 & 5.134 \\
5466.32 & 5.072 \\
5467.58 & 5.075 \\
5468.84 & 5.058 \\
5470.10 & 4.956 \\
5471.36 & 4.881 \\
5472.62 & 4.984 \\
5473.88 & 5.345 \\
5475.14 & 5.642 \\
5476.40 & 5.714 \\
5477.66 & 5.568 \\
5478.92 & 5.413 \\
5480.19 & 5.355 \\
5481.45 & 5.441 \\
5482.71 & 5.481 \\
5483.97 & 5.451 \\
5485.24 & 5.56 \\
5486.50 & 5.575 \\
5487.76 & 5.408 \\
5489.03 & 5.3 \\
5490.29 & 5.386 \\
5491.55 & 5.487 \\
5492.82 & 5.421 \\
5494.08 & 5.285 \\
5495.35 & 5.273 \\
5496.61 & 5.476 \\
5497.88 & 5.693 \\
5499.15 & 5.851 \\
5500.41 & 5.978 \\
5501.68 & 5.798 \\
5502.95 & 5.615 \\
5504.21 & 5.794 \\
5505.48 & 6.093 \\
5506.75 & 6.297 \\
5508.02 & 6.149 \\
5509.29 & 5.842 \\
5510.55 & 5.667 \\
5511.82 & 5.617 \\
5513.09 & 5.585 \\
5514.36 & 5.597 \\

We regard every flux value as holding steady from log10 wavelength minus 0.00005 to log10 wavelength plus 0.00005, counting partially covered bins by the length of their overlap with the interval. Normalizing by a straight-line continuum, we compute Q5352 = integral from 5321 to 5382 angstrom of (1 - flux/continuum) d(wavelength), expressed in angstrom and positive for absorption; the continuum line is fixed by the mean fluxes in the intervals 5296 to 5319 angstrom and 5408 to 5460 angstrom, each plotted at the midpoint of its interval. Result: 4.8 angstrom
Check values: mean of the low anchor 5.56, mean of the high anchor 5.5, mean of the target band 5.1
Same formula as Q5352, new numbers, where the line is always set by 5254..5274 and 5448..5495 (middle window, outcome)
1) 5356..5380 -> 1.1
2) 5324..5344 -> 0.4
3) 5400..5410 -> 0.8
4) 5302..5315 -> -0.9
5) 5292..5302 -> -0.7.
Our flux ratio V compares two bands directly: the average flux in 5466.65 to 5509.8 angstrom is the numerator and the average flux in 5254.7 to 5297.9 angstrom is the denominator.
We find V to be 1.1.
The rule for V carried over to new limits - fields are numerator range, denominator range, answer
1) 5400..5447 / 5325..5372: 1.05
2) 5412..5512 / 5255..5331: 1.04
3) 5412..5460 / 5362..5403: 1.07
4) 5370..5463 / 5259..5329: 1.00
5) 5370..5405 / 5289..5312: 0.91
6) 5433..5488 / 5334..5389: 1.05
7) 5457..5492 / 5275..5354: 1.02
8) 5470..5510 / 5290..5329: 1.02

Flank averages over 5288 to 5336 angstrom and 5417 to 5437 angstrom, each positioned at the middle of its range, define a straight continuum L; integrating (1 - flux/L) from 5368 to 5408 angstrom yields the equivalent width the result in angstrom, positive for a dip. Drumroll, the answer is 2.4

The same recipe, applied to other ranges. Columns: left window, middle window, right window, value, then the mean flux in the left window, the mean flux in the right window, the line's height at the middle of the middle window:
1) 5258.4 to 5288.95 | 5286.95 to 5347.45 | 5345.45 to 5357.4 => -3.30 angstrom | 5.12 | 5.06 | 5.08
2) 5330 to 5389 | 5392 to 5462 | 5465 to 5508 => -0.95 angstrom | 5.13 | 5.48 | 5.32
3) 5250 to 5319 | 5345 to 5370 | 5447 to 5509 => 1.27 angstrom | 5.31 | 5.51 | 5.39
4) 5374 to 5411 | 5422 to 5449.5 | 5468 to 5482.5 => -1.15 angstrom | 5.14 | 5.31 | 5.23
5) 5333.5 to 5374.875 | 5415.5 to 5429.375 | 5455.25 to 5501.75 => -0.64 angstrom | 5.1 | 5.42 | 5.28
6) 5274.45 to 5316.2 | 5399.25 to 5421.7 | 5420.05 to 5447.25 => 0.53 angstrom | 5.41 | 5.42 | 5.42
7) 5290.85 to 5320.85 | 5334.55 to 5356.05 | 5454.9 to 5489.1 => 1.36 angstrom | 5.53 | 5.38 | 5.5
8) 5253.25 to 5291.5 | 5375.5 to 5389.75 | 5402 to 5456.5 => 0.17 angstrom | 5.16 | 5.42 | 5.34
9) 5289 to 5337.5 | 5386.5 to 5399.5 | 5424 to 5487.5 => 0.50 angstrom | 5.38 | 5.41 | 5.4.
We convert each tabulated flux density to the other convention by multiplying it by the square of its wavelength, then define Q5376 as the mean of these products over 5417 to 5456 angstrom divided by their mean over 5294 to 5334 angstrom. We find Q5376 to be 1.06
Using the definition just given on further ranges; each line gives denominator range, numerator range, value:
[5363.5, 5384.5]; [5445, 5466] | 1.11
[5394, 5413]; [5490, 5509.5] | 1.17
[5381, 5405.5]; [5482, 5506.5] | 1.12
